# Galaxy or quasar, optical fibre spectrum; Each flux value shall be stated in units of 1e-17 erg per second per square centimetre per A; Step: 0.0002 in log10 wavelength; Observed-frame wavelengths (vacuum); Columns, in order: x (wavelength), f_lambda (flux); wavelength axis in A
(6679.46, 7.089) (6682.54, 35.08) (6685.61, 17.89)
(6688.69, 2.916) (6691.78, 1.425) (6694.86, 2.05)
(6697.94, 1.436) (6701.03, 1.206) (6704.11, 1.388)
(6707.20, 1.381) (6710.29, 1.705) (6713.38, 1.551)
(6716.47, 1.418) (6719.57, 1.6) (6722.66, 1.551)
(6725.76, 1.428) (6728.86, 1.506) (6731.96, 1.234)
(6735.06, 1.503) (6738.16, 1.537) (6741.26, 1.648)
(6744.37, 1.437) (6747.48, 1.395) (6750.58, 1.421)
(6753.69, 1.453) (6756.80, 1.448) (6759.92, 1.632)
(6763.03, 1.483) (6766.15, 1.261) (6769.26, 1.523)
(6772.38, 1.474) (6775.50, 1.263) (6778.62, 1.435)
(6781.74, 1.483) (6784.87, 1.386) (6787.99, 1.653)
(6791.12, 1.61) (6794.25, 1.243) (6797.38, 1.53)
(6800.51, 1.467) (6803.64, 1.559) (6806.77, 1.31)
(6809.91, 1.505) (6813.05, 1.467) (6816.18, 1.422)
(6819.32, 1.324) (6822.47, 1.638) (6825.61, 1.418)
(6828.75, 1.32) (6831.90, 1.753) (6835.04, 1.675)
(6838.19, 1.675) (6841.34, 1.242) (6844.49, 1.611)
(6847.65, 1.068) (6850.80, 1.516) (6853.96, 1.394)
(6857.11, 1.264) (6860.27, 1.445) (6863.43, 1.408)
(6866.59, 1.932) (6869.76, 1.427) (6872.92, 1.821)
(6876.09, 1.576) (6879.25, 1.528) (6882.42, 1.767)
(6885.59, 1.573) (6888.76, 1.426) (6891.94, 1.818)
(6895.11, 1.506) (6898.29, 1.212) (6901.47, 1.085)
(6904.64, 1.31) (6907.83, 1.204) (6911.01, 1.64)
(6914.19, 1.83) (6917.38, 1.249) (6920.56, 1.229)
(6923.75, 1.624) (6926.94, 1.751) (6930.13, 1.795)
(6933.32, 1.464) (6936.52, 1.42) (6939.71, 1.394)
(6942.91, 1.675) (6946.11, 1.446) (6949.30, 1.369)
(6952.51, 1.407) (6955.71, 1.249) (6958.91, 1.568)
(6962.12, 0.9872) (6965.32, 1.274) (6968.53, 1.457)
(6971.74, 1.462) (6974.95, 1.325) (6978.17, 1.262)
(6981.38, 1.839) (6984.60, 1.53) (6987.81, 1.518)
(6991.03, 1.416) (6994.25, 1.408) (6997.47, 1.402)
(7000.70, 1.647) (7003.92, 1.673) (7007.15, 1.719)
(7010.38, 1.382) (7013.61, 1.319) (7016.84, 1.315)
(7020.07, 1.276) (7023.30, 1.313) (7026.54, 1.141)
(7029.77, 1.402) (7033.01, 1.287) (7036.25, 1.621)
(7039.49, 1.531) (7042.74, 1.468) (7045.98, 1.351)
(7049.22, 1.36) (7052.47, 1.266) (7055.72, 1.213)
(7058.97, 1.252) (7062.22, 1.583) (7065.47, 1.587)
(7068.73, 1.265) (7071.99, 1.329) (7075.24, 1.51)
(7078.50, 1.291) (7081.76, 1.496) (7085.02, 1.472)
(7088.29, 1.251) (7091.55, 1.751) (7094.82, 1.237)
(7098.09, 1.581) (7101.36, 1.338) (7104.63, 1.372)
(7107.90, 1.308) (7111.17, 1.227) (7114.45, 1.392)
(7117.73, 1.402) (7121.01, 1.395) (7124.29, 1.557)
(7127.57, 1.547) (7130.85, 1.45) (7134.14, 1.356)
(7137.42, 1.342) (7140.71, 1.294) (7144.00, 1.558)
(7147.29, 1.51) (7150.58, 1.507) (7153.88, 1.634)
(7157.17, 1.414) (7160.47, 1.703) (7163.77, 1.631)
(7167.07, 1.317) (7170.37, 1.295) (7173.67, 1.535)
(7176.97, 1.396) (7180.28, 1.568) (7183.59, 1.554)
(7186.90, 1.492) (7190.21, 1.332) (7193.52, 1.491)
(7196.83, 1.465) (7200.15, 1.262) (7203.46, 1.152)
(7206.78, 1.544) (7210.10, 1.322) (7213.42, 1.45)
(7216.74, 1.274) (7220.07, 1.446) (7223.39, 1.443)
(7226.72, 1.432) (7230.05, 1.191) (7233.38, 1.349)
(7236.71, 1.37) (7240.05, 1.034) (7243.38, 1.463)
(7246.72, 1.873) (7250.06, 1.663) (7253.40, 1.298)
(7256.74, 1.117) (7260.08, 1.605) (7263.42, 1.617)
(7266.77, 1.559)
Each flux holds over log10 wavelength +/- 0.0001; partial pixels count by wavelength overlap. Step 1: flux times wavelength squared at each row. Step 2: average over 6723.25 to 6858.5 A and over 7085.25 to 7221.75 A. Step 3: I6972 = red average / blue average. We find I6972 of 1.1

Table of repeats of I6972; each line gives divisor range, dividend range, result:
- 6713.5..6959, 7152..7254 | 1.08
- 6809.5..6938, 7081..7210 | 1.04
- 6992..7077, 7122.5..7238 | 1.06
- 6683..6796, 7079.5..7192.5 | 0.71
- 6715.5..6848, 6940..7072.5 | 1.03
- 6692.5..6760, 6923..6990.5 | 1.05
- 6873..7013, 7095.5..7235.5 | 1.03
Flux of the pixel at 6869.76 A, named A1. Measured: 1.427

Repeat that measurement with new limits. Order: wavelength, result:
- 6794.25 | 1.243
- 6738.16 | 1.537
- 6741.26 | 1.648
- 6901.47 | 1.085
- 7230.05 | 1.191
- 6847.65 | 1.068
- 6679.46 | 7.089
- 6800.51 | 1.467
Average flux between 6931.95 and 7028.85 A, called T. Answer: 1.42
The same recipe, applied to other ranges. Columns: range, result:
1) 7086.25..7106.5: 1.42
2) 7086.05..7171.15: 1.44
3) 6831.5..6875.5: 1.51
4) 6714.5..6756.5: 1.47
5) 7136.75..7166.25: 1.51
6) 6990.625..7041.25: 1.43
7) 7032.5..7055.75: 1.4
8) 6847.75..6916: 1.5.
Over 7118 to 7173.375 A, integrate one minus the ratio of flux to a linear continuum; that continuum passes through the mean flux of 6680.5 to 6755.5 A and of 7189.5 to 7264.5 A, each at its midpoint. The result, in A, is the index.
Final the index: 9.0 A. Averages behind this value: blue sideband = 3.64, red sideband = 1.4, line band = 1.47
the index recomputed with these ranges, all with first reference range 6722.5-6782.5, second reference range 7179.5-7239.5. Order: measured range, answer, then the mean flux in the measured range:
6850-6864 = 0.38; 1.4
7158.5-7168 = -1.16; 1.56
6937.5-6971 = 0.91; 1.39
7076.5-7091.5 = -0.16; 1.42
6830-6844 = -1.37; 1.58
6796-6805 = -0.44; 1.52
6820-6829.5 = -0.10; 1.46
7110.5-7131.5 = -0.49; 1.43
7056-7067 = -0.26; 1.44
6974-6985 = -0.57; 1.49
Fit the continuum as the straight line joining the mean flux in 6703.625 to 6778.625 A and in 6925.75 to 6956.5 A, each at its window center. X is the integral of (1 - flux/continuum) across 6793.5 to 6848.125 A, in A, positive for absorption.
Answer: 0.5 A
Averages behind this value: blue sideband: 1.47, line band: 1.47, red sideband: 1.5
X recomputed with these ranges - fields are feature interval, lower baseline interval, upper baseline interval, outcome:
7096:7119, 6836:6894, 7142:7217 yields 1.57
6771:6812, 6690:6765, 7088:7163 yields 0.90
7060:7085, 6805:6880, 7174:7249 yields 0.07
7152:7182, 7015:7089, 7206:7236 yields -2.66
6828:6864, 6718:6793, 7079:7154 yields 0.24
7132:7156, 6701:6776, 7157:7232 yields -0.50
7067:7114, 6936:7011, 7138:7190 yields 2.71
